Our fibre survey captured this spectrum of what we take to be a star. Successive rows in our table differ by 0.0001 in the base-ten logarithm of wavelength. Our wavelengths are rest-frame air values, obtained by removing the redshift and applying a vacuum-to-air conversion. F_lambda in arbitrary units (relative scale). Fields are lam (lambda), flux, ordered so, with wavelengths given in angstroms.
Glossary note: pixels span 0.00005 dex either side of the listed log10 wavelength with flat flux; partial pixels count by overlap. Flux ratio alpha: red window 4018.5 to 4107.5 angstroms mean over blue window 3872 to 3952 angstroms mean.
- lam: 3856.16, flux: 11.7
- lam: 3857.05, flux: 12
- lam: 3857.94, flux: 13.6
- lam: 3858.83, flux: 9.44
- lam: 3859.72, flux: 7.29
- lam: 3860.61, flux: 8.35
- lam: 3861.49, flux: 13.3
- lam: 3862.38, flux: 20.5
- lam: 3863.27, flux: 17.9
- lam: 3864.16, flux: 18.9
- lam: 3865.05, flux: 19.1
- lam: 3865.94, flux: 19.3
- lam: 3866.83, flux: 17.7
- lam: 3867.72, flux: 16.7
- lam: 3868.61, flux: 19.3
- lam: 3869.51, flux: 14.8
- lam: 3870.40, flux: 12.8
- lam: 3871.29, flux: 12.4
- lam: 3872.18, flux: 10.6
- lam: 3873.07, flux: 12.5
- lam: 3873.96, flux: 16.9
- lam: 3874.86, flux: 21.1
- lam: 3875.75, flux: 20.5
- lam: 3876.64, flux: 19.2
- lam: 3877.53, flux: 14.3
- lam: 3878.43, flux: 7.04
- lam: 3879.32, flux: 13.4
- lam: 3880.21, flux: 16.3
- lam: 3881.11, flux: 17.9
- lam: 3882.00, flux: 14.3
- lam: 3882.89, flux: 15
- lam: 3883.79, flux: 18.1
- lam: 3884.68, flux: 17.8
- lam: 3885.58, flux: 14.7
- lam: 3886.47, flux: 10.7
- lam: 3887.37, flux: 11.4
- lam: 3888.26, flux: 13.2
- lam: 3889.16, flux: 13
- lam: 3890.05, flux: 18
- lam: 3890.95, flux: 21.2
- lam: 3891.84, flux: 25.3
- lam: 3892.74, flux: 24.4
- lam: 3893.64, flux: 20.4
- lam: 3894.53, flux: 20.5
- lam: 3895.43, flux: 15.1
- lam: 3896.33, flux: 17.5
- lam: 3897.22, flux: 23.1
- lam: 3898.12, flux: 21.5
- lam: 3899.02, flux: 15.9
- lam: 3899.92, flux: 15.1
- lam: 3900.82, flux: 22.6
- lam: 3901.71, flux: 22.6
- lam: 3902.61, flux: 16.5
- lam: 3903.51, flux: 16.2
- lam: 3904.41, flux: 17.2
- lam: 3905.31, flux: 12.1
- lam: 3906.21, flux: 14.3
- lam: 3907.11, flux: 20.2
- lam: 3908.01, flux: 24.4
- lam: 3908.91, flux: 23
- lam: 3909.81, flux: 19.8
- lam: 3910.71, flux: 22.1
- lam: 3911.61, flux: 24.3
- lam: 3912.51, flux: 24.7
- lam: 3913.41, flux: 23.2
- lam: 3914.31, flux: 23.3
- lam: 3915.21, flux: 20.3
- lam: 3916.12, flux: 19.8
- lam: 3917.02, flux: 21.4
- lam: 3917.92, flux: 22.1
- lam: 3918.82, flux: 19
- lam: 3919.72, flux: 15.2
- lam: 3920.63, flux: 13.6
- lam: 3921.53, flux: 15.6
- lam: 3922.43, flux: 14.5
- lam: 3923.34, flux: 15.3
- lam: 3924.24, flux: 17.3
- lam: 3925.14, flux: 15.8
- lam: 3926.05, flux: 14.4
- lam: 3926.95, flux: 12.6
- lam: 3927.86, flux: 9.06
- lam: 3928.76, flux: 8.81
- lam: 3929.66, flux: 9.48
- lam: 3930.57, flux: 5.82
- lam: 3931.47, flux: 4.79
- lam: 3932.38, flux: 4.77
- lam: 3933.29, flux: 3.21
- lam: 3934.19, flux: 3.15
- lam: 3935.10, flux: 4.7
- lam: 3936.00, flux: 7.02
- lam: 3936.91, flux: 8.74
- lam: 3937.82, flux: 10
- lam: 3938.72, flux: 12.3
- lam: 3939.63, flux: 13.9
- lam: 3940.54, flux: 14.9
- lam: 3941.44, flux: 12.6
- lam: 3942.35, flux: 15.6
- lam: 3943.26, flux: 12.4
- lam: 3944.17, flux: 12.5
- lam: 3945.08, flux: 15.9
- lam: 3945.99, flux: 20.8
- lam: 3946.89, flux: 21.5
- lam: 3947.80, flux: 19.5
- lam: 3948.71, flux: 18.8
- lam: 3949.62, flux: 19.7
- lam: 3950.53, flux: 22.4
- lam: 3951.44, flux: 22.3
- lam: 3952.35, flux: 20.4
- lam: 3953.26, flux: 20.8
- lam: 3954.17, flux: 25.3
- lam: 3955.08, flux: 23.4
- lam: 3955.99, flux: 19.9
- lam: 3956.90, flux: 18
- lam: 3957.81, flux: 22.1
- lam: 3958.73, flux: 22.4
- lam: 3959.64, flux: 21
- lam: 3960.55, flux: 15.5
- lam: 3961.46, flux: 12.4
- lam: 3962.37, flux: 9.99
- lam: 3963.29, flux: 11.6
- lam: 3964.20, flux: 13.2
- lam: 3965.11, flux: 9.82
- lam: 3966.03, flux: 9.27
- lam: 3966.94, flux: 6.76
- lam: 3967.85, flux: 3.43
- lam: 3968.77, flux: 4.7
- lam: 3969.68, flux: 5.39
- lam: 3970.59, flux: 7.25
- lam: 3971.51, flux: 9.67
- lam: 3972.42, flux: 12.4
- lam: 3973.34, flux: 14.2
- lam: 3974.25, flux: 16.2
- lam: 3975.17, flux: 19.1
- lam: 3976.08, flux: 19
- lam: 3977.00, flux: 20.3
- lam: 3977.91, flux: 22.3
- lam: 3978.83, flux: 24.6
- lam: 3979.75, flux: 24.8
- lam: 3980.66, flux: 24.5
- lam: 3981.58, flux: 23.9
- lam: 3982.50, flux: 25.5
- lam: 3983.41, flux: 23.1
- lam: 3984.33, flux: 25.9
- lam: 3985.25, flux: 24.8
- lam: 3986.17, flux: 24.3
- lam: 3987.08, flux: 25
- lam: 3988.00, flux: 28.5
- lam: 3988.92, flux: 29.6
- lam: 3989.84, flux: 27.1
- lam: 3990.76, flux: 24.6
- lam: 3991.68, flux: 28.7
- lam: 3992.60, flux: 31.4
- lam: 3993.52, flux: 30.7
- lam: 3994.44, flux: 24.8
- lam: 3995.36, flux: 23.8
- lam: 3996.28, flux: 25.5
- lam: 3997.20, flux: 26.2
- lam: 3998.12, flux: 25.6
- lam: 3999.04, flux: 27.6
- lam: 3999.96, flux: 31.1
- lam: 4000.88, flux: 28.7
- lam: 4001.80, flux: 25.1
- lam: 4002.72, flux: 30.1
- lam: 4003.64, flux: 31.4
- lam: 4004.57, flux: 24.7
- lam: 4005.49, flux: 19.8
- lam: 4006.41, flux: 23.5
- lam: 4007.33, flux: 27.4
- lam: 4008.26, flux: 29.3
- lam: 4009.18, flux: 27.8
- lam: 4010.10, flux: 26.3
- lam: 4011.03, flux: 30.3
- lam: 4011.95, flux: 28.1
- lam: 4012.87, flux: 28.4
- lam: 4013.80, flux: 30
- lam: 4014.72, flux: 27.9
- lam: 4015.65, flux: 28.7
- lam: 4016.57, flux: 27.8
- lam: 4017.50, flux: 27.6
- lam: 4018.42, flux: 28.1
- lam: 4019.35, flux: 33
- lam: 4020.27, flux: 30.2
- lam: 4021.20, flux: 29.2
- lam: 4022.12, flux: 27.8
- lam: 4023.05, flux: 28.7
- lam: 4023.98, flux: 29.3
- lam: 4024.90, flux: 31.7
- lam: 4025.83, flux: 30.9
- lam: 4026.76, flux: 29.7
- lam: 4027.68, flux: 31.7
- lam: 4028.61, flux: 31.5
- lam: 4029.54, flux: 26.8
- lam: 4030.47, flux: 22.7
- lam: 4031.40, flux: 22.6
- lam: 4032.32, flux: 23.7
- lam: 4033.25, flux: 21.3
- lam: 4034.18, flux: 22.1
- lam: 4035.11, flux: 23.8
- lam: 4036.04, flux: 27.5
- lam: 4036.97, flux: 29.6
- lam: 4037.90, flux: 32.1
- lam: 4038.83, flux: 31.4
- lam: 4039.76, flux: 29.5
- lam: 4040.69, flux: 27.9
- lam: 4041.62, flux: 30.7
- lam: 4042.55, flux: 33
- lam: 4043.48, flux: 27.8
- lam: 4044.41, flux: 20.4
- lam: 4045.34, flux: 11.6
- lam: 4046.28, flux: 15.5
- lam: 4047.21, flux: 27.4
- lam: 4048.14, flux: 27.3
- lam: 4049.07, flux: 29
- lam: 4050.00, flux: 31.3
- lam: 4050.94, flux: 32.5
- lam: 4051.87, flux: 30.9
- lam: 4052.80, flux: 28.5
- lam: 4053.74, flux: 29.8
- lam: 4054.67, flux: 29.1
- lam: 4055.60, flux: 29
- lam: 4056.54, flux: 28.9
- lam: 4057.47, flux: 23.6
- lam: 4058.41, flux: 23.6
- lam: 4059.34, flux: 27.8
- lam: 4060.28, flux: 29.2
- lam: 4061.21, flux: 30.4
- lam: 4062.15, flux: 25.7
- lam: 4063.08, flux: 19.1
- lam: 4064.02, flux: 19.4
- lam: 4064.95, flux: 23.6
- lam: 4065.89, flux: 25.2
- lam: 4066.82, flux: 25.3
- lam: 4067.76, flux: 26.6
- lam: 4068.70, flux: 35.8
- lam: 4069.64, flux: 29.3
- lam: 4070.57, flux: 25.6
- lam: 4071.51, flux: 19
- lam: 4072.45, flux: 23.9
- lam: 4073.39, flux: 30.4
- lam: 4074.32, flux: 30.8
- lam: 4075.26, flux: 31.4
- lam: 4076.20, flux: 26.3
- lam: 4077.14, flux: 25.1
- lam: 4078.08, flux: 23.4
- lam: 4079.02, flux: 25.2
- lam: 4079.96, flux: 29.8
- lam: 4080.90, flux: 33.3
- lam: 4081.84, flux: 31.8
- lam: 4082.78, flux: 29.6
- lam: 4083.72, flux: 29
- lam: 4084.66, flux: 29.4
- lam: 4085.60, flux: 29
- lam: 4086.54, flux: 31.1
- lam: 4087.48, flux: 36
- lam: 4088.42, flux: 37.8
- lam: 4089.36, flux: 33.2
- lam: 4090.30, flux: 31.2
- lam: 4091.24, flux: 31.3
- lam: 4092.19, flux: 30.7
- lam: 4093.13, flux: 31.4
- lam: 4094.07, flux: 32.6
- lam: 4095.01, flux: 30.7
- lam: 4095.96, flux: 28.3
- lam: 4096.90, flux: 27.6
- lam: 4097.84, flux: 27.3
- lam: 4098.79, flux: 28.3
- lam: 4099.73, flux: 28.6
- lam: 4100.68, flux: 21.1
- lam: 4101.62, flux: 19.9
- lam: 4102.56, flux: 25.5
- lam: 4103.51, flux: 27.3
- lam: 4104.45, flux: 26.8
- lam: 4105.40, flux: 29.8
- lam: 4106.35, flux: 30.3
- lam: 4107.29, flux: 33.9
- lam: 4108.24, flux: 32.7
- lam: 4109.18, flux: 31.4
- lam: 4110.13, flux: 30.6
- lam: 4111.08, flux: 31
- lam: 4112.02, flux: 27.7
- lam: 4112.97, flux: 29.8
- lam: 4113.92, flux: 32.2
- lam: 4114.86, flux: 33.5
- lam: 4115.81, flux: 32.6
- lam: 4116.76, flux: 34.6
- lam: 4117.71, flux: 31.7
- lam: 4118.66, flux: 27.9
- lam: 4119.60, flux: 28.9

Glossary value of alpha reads 1.73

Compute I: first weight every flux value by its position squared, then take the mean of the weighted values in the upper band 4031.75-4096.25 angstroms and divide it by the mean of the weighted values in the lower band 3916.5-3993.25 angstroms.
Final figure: 1.78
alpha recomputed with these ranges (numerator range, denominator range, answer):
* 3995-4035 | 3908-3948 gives 1.86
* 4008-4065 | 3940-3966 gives 1.57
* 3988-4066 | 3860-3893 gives 1.70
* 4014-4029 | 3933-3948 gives 2.41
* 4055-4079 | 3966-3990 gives 1.41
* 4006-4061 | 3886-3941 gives 1.74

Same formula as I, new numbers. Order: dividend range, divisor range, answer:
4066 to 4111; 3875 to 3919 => 1.73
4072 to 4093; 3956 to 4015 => 1.44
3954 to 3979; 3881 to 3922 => 0.82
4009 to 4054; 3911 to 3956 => 1.88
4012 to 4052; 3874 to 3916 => 1.62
